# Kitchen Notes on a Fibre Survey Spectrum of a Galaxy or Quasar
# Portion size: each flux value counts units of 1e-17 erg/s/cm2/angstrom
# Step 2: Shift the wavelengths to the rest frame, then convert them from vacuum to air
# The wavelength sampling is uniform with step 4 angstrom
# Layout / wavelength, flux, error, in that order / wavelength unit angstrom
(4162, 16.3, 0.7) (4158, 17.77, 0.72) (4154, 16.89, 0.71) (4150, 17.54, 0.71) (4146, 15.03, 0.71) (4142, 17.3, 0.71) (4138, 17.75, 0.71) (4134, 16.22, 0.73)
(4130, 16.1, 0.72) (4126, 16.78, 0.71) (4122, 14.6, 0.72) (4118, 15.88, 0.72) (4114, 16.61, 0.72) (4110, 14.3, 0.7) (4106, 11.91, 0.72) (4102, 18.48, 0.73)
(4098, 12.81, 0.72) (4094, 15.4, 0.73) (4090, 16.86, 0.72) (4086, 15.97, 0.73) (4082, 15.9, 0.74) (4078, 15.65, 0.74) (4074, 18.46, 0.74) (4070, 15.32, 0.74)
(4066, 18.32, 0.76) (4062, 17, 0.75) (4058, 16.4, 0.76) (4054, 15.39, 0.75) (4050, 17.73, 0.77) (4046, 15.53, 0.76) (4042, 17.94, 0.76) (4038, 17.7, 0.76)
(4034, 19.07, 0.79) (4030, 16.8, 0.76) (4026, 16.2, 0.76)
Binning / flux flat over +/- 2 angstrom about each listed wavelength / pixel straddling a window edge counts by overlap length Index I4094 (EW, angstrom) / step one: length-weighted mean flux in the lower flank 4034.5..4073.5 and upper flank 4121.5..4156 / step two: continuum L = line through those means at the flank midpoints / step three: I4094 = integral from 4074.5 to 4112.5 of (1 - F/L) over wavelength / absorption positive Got 3.1 angstrom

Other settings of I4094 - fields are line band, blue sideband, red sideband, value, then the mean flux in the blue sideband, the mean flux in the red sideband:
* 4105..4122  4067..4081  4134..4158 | 1.96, 16.6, 16.9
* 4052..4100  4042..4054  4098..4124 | -0.48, 16.6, 15.1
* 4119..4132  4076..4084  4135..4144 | 0.90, 15.8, 17.4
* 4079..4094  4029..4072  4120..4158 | 0.65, 17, 16.5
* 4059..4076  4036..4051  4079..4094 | -0.66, 17.2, 16.1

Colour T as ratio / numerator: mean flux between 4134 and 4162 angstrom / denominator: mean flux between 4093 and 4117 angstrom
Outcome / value 1.1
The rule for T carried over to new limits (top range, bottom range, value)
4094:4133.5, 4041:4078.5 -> 0.91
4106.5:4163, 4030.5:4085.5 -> 0.96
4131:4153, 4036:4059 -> 1.00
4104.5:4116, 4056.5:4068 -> 0.83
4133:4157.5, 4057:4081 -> 1.00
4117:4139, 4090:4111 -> 1.09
